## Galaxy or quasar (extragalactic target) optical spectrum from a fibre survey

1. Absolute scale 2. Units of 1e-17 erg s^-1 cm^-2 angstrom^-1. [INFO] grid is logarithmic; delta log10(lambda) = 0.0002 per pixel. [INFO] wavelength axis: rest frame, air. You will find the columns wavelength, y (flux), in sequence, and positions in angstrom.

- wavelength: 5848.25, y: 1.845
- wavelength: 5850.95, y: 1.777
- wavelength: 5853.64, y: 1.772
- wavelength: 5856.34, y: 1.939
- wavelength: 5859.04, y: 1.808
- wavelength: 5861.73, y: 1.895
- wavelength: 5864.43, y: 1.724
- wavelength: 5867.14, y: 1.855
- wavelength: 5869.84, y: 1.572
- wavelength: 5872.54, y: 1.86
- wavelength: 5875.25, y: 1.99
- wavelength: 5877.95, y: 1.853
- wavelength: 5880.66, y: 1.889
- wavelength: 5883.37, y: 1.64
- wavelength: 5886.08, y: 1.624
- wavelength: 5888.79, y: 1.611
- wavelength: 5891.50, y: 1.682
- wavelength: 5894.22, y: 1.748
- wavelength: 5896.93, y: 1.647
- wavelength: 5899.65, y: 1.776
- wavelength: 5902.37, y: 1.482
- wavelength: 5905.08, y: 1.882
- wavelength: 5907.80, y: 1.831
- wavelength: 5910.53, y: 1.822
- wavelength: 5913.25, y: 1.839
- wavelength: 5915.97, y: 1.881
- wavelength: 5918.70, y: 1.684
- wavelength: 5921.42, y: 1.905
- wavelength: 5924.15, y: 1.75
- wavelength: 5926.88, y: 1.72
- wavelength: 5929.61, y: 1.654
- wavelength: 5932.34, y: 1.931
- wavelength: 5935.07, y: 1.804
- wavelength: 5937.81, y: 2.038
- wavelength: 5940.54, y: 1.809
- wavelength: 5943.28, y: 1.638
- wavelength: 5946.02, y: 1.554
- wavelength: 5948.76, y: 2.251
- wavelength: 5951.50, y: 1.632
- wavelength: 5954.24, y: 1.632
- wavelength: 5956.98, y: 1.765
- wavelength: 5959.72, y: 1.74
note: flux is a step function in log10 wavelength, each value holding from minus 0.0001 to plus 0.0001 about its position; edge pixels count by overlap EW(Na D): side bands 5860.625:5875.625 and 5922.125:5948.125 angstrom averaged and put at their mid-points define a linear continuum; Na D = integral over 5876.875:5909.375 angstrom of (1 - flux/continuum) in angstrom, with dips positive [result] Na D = 1.33 angstrom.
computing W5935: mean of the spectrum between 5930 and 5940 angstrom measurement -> 1.89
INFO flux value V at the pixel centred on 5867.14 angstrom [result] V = 1.855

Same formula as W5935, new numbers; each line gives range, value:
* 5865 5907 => 1.74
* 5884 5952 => 1.77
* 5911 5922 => 1.82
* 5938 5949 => 1.79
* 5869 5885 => 1.81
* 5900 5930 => 1.77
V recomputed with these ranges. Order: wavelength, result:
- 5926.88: 1.72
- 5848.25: 1.845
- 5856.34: 1.939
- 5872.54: 1.86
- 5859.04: 1.808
